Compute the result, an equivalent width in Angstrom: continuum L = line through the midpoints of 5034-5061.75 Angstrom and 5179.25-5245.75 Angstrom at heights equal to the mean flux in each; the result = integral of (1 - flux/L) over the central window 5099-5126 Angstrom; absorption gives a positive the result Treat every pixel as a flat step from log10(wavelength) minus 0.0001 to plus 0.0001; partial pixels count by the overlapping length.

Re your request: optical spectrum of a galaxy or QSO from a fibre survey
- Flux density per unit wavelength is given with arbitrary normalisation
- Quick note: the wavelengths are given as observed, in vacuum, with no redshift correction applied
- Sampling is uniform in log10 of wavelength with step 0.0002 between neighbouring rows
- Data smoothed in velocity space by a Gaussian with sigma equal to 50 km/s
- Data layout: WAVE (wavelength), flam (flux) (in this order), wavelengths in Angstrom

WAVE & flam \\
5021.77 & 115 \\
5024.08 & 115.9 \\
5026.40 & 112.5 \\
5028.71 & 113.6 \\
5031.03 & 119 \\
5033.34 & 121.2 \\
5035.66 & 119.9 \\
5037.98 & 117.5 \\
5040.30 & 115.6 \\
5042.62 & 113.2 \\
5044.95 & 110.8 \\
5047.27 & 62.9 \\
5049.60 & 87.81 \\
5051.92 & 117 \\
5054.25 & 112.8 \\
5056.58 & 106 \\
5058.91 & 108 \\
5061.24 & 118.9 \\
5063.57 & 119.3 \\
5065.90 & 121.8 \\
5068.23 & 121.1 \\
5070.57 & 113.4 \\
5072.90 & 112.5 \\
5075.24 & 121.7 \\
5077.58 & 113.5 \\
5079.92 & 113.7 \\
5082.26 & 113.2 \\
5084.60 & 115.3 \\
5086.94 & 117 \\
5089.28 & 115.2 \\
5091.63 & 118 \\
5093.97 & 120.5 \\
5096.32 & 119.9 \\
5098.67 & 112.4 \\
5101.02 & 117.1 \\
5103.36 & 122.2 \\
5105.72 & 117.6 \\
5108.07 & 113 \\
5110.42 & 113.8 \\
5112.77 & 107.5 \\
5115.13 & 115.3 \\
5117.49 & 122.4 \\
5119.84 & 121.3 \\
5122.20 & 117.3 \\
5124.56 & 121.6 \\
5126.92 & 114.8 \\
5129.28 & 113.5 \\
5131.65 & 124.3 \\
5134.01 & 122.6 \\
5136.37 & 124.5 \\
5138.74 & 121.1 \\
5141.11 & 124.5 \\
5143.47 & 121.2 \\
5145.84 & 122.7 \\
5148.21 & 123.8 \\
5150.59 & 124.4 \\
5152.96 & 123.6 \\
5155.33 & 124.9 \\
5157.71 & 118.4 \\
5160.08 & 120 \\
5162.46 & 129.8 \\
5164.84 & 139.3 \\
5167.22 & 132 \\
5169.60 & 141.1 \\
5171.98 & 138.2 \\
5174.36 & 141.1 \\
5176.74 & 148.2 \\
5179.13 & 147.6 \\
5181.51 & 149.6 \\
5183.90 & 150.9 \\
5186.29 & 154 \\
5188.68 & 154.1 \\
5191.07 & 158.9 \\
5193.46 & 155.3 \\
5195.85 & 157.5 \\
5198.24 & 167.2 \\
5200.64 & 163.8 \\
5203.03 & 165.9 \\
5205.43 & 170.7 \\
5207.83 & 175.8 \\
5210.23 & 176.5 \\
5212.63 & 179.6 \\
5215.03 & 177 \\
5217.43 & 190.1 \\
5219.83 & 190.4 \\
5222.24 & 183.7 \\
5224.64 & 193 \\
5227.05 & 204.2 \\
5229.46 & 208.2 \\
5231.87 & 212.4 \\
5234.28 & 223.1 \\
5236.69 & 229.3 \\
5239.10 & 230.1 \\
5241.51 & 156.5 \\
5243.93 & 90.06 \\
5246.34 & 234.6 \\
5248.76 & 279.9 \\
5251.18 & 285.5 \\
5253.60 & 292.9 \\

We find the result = 3.5 Angstrom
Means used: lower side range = 107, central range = 117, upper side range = 177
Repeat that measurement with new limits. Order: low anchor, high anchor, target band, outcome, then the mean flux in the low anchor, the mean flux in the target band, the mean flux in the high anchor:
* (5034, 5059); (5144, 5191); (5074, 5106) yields 0.1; 107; 117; 136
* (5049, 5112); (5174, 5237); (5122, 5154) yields 4.7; 115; 122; 175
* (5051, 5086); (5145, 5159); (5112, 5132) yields 0.4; 115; 117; 123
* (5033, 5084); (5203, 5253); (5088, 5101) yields 1.3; 112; 117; 200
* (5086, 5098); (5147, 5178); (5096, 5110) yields 0.4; 118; 117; 131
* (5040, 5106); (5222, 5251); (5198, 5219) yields 1.8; 113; 175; 207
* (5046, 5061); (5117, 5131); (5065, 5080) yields -1.7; 100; 117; 119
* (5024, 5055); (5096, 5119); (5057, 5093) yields -0.9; 110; 116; 116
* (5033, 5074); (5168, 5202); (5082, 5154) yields 6.6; 111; 119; 152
